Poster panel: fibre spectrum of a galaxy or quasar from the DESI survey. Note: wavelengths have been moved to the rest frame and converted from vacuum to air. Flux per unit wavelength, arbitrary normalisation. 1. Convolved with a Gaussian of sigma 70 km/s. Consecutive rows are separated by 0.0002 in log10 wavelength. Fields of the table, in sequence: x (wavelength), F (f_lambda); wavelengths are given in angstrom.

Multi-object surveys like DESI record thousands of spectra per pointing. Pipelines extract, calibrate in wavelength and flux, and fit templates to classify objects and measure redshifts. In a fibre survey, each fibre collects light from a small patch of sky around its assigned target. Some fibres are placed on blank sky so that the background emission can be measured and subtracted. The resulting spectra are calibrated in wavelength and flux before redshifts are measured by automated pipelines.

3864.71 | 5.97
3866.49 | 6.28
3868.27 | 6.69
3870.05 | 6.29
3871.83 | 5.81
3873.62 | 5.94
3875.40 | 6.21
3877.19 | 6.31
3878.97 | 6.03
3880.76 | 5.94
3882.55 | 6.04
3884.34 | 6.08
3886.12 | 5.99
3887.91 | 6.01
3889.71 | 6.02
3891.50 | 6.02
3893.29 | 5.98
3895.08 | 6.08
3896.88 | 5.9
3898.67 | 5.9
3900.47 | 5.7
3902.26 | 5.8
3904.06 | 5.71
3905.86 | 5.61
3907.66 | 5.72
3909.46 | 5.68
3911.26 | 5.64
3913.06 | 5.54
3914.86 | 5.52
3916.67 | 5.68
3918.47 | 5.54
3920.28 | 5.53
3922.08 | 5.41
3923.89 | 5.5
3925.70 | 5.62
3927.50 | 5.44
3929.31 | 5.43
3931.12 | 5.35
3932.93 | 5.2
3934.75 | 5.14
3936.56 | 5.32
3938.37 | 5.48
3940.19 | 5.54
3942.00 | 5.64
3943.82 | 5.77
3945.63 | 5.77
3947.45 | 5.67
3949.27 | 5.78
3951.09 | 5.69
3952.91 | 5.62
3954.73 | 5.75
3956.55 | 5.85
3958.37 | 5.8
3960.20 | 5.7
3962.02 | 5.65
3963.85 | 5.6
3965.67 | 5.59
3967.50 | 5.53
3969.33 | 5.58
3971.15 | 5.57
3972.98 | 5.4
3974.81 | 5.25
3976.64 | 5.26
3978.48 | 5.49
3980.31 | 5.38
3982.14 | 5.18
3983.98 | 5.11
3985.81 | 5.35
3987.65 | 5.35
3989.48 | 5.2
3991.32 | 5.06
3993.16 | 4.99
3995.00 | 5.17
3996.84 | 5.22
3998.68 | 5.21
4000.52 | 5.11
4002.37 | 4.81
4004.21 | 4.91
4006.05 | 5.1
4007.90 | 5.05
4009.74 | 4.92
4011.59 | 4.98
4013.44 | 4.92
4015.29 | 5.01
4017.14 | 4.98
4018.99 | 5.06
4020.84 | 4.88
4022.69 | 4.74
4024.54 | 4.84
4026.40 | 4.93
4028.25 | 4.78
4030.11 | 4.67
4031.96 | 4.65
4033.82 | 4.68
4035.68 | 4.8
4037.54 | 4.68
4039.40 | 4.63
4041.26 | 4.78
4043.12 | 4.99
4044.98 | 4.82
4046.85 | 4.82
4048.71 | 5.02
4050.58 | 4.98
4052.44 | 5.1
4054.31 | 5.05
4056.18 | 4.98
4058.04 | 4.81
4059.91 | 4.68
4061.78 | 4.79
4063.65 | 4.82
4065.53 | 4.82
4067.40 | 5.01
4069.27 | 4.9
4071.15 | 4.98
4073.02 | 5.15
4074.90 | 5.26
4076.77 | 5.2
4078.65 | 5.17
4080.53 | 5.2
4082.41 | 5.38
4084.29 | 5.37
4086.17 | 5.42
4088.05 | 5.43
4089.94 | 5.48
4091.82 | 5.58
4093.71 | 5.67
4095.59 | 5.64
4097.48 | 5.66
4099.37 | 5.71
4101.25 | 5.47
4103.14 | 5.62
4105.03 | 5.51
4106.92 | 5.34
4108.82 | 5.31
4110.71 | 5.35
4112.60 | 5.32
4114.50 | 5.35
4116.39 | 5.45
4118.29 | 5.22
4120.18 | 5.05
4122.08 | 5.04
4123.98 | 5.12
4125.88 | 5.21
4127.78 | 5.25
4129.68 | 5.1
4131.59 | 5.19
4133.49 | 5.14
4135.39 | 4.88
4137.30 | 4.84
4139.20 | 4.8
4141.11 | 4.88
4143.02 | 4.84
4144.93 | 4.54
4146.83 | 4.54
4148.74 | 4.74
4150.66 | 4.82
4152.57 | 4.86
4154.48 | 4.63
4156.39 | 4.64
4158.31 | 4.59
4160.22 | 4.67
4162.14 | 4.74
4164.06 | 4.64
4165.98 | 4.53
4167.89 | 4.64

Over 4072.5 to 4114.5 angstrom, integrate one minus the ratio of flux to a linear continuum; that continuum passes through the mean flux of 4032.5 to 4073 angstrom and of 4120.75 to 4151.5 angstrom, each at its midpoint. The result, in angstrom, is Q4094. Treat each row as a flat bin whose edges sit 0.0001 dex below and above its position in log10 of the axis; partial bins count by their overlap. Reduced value -4.47 angstrom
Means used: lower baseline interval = 4.87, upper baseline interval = 4.93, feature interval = 5.42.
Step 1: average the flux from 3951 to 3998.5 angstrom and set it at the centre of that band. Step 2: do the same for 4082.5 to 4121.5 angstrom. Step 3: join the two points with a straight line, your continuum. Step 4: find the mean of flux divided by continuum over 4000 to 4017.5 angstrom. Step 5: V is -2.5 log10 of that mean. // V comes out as 0.10 mag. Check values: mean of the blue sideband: 5.43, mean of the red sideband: 5.44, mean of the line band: 4.97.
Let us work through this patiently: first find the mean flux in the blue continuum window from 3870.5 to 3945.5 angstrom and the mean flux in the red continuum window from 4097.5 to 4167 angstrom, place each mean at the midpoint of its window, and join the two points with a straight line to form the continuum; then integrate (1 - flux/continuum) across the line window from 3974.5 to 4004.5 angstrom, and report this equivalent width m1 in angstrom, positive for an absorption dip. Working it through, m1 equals 1.6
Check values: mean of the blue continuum 5.73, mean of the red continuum 5.03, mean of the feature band 5.18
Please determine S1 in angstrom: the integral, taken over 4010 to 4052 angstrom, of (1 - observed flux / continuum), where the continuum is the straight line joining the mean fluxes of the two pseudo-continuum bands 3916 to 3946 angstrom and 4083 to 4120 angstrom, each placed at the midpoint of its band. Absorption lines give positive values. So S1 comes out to 4.8 angstrom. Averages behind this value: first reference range 5.49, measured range 4.85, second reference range 5.46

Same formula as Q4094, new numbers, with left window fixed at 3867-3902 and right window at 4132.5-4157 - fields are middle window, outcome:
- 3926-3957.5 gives 1.16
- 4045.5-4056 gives 0.51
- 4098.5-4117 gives -1.78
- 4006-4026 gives 1.72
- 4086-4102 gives -1.72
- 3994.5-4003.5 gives 0.65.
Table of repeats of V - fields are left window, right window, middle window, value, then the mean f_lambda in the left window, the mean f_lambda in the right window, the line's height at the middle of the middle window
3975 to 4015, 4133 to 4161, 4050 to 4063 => 0.01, 5.13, 4.76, 4.98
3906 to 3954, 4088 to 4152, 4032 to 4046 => 0.13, 5.55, 5.2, 5.35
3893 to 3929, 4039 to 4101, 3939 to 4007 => 0.01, 5.67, 5.14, 5.46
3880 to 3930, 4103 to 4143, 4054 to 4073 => 0.09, 5.75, 5.17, 5.33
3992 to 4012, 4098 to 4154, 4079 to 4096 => -0.07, 5.04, 5.12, 5.1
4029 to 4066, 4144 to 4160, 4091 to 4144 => -0.12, 4.83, 4.67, 4.72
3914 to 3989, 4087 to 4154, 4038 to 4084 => 0.07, 5.51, 5.19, 5.31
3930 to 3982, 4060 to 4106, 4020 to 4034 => 0.13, 5.54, 5.29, 5.4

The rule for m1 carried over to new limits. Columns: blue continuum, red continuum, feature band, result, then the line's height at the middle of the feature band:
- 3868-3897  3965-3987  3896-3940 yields 1.9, 5.81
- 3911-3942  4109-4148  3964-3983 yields -0.2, 5.37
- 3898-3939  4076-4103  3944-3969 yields -0.8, 5.52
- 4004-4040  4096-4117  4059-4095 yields 0.5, 5.26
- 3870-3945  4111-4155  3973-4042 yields 5.1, 5.41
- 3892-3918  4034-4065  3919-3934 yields 0.5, 5.62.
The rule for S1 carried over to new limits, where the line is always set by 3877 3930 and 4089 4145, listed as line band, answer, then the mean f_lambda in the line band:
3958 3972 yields 0.01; 5.62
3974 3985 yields 0.61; 5.28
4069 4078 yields 0.42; 5.12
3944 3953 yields -0.08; 5.72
